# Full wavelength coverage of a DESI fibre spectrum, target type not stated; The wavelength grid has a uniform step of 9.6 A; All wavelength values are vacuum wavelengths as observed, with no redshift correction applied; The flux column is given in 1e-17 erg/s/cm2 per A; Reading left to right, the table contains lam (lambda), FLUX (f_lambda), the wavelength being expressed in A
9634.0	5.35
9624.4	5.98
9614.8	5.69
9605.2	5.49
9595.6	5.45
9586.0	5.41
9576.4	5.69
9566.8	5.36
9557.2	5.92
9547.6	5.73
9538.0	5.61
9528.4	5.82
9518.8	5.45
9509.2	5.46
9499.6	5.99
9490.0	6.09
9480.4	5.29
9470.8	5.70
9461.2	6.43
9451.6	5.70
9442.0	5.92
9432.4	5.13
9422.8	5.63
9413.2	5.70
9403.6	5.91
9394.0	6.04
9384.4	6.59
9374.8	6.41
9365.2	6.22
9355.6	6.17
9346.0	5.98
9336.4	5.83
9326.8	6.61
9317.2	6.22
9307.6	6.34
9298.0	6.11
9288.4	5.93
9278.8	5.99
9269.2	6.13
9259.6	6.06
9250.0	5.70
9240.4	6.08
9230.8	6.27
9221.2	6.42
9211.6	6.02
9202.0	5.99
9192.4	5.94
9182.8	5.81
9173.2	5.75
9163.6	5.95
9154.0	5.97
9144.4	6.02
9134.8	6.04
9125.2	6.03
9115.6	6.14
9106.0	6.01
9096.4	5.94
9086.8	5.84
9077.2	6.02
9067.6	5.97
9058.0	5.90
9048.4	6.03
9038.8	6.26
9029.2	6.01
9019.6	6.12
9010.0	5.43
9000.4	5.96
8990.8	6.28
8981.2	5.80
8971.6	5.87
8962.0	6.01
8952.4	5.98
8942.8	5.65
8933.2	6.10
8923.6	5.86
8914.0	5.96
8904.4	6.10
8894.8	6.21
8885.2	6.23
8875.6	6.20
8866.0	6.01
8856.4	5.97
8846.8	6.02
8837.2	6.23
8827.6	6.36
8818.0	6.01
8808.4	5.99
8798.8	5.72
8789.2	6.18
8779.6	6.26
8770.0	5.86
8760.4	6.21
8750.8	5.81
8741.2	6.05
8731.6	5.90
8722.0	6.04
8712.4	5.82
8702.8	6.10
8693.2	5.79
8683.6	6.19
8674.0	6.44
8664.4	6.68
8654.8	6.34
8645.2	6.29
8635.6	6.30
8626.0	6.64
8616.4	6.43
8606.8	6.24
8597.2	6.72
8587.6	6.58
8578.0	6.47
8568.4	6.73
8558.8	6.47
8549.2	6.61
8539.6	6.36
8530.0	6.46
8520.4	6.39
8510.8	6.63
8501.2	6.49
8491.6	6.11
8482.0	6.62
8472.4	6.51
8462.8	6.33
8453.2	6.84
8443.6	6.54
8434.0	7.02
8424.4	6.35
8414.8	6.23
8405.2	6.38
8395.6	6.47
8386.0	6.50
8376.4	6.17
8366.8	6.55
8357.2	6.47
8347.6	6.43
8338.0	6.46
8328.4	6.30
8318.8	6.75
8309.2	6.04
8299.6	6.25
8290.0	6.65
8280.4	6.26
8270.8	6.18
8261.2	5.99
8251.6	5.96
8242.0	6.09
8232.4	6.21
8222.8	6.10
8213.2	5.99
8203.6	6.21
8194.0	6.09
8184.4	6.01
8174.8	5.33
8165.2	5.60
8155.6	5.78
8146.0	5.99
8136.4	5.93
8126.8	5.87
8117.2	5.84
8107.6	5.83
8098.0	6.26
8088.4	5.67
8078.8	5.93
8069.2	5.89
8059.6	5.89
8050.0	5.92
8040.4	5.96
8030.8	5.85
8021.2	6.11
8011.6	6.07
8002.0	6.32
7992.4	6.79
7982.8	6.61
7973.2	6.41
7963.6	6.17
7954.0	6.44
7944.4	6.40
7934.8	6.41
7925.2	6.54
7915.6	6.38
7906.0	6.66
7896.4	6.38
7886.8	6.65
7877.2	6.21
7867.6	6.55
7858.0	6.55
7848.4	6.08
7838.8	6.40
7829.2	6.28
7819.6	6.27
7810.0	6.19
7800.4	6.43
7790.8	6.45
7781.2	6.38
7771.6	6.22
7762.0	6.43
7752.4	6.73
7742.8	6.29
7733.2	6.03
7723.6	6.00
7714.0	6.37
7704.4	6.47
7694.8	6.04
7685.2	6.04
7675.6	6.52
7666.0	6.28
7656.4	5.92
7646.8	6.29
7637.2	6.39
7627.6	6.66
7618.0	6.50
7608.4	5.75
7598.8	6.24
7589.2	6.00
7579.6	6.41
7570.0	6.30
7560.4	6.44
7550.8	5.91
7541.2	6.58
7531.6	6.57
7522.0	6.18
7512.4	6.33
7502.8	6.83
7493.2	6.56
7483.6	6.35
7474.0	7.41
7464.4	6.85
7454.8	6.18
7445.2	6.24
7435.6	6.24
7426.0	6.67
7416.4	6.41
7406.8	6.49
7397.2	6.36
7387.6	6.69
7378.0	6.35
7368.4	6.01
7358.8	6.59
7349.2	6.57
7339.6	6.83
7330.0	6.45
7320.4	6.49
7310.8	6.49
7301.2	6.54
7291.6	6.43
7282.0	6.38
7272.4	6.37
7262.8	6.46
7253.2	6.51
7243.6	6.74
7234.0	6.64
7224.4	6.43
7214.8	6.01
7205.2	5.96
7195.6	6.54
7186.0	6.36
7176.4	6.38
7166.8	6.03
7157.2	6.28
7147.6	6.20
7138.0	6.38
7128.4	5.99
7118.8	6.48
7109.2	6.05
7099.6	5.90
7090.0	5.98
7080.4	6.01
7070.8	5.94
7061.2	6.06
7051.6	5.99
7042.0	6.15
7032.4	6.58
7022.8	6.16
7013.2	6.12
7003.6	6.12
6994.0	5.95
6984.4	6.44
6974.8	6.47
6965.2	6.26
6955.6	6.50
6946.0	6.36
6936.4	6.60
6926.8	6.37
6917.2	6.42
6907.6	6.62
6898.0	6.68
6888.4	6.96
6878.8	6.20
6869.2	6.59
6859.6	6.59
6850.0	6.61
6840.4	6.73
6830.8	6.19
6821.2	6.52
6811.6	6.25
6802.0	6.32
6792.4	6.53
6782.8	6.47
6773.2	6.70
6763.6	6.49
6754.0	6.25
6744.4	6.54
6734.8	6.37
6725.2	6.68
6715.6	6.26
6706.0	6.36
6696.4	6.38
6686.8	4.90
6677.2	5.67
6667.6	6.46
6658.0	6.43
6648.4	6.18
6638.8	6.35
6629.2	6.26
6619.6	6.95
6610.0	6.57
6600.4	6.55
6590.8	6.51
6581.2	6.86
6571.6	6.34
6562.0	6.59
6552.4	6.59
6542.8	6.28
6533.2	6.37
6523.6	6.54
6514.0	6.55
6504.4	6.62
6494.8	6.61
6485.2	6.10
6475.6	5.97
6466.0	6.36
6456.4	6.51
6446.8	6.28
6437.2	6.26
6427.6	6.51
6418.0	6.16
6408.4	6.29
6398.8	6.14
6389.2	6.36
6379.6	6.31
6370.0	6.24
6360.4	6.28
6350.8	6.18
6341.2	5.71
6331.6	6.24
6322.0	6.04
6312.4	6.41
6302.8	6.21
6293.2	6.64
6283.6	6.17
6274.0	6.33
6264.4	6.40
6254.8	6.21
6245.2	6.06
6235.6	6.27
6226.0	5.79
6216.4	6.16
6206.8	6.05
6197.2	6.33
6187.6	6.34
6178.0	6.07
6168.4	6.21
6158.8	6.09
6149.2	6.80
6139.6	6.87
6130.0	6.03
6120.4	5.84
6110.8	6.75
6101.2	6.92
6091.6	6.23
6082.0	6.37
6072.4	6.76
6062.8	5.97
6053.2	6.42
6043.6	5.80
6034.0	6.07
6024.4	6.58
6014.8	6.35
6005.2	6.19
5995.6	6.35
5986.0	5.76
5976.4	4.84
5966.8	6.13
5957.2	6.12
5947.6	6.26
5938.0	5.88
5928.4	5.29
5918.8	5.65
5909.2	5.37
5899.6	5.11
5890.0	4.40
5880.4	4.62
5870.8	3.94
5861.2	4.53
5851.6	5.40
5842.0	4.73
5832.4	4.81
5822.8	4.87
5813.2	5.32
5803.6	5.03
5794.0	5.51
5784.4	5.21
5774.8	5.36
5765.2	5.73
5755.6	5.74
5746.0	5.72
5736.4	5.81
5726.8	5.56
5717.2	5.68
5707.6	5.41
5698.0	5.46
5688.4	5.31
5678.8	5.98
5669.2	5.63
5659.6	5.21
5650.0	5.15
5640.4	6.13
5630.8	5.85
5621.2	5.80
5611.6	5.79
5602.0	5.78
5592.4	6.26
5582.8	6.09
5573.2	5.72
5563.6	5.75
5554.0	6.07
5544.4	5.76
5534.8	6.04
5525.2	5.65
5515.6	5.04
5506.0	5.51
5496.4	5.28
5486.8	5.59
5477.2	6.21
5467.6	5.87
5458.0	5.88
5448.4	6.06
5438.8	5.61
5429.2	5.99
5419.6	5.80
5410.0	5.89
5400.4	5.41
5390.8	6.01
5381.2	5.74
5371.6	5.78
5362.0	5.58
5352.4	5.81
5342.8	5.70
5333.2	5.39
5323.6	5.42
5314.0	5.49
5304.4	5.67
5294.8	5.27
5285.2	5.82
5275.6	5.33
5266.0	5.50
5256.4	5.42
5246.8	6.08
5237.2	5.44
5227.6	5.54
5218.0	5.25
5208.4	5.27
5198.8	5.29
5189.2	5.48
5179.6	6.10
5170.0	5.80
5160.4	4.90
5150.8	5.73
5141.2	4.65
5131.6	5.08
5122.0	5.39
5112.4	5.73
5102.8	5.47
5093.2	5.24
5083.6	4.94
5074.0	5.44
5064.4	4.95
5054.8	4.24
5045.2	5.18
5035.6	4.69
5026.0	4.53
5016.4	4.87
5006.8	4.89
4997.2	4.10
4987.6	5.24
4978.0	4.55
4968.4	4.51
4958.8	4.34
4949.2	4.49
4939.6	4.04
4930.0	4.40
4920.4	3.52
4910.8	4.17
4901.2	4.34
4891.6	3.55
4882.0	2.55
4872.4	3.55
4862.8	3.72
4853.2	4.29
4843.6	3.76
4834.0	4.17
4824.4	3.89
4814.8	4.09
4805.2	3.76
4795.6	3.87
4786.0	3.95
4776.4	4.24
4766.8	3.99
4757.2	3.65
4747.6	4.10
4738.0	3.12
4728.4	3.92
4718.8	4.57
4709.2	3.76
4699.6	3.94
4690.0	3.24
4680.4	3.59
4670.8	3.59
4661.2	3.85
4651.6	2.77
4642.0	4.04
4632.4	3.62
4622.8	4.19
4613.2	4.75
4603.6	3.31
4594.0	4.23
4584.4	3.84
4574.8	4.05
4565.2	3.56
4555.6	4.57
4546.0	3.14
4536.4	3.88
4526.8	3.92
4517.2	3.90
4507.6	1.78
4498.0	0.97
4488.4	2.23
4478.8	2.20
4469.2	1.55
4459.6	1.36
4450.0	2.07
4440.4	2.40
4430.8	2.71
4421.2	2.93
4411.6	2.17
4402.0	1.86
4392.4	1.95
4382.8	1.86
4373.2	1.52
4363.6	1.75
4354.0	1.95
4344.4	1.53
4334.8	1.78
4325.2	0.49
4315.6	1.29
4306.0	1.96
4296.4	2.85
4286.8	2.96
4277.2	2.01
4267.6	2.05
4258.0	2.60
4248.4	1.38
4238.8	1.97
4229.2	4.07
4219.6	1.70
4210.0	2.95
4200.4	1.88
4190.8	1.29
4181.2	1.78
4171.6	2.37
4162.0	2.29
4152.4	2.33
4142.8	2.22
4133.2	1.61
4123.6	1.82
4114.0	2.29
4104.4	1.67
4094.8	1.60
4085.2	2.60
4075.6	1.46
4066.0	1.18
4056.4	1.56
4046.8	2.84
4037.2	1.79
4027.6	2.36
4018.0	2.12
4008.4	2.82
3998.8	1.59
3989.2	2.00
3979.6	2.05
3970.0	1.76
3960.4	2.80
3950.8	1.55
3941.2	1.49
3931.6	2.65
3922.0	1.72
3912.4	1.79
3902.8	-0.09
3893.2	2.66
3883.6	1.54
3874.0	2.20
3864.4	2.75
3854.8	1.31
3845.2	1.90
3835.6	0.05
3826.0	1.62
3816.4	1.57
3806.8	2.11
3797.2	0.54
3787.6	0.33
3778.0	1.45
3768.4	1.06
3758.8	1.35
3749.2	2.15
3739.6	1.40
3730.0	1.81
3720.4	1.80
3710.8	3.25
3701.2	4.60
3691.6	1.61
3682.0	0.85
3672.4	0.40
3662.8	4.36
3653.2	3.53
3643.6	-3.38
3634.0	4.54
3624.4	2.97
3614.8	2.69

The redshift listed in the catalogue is 0.13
